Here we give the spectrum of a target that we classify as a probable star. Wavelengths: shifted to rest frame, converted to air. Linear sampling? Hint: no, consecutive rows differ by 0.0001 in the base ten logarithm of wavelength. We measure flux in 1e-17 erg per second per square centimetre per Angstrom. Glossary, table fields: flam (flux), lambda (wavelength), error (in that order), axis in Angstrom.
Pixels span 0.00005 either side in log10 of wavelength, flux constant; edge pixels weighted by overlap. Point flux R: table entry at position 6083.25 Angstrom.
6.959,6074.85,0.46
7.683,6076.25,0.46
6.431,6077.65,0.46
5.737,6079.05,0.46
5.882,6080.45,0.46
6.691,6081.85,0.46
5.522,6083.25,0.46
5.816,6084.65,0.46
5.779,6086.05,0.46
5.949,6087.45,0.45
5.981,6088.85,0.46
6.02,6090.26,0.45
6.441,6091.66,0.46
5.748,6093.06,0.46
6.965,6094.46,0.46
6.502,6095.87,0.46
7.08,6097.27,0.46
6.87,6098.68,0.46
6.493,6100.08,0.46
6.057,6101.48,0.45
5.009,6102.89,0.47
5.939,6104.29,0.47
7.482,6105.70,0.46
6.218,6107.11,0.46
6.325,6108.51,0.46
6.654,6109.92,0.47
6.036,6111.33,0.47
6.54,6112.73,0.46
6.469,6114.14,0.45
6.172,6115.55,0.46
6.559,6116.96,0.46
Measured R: 5.522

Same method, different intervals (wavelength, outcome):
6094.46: 6.965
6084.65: 5.816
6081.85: 6.691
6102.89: 5.009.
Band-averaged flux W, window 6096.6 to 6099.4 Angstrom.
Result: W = 6.97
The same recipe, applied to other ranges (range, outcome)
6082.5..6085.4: 5.69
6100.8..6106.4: 6.12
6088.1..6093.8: 6.06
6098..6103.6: 6.11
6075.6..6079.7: 6.61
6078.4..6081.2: 5.83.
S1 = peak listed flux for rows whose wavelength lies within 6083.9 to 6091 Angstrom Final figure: 6.02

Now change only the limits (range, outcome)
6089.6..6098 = 7.08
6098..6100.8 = 6.87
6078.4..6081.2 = 5.882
